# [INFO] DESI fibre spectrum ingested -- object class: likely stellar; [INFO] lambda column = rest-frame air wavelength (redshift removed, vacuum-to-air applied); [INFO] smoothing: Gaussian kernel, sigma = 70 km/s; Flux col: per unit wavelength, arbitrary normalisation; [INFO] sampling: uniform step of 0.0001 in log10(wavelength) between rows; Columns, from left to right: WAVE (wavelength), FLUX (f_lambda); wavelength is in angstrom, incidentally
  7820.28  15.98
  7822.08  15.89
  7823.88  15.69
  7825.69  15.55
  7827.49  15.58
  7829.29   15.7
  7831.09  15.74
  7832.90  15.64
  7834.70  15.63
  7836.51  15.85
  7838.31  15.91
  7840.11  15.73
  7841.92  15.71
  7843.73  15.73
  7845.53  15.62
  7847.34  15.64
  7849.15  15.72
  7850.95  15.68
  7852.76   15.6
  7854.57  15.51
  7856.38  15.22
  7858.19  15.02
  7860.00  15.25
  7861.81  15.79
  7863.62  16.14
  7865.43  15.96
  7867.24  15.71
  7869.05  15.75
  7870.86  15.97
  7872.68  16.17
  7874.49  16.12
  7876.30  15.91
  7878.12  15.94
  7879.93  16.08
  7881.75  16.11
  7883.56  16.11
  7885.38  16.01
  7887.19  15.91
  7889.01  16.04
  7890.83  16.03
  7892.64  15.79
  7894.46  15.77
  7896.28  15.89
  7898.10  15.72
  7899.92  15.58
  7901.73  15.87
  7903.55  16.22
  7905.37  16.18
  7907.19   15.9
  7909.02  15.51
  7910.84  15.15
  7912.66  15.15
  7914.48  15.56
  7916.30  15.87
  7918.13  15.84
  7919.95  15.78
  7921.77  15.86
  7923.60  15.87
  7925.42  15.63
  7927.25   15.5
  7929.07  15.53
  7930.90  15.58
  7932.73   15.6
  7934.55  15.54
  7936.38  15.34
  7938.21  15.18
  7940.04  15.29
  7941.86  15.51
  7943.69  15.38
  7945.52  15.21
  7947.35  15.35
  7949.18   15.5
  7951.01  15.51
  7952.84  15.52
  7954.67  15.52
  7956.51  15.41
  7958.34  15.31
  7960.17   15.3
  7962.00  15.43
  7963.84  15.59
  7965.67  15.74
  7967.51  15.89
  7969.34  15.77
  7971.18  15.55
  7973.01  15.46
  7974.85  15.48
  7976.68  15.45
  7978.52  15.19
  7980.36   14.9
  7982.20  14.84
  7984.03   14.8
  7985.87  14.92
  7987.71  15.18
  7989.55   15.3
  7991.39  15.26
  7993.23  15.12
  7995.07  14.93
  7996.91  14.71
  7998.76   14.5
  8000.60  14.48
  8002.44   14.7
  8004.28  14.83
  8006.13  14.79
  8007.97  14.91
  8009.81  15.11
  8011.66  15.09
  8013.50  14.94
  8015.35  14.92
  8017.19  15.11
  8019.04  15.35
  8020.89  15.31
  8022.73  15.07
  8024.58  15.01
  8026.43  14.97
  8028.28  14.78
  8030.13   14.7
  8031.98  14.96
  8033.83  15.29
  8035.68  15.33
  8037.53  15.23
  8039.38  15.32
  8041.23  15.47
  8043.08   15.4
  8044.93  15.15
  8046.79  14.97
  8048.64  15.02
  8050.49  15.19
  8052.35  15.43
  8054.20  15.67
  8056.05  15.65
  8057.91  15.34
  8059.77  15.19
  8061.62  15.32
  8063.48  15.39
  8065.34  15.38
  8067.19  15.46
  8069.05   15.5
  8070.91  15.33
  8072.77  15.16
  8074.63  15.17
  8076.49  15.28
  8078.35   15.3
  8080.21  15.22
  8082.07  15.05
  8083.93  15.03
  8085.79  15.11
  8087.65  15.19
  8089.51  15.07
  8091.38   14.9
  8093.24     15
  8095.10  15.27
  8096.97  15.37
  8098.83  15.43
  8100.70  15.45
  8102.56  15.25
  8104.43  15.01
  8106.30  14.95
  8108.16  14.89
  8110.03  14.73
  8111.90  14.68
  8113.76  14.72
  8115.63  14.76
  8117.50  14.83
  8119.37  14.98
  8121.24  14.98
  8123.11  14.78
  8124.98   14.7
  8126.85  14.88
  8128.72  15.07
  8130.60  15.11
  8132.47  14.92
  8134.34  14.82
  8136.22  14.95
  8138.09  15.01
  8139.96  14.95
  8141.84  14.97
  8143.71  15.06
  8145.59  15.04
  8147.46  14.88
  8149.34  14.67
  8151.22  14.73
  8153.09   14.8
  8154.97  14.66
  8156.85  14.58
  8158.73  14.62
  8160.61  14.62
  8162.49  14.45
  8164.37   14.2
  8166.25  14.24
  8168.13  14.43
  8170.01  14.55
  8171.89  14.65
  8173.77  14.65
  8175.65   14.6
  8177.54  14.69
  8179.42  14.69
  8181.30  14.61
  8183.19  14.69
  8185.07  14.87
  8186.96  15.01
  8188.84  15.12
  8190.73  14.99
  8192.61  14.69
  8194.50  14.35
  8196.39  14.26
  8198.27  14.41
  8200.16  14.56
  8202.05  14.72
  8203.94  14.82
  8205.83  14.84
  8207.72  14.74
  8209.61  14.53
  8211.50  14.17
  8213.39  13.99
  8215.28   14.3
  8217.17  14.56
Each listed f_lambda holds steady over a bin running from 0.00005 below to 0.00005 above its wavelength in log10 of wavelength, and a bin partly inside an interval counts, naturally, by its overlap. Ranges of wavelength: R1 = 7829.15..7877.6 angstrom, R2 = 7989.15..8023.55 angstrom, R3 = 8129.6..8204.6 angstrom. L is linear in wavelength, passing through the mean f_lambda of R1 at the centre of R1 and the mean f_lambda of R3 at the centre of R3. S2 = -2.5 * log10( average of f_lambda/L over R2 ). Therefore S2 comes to 0.02 mag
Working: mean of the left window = 15.7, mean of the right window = 14.7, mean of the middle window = 15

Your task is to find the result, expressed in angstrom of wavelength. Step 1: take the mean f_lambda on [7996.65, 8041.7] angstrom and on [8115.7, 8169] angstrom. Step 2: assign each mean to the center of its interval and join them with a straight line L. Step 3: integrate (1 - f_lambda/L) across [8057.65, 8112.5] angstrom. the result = -1.11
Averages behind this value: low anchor 15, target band 15.2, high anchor 14.8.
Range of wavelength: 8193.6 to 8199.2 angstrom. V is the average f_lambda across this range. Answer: 14.4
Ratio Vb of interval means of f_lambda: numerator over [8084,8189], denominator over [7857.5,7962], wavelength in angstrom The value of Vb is 0.9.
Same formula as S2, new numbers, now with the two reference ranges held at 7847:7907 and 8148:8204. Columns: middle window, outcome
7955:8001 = 0.01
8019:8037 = 0.01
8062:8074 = -0.02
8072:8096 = -0.01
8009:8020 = 0.01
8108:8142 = 0.00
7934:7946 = 0.02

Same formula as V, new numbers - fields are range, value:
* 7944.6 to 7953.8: 15.4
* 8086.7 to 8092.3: 15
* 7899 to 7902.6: 15.8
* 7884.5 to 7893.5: 16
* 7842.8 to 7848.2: 15.7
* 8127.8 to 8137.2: 15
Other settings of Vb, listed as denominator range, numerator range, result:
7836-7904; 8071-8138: 0.95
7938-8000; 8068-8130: 0.98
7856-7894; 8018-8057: 0.96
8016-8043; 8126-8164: 0.98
